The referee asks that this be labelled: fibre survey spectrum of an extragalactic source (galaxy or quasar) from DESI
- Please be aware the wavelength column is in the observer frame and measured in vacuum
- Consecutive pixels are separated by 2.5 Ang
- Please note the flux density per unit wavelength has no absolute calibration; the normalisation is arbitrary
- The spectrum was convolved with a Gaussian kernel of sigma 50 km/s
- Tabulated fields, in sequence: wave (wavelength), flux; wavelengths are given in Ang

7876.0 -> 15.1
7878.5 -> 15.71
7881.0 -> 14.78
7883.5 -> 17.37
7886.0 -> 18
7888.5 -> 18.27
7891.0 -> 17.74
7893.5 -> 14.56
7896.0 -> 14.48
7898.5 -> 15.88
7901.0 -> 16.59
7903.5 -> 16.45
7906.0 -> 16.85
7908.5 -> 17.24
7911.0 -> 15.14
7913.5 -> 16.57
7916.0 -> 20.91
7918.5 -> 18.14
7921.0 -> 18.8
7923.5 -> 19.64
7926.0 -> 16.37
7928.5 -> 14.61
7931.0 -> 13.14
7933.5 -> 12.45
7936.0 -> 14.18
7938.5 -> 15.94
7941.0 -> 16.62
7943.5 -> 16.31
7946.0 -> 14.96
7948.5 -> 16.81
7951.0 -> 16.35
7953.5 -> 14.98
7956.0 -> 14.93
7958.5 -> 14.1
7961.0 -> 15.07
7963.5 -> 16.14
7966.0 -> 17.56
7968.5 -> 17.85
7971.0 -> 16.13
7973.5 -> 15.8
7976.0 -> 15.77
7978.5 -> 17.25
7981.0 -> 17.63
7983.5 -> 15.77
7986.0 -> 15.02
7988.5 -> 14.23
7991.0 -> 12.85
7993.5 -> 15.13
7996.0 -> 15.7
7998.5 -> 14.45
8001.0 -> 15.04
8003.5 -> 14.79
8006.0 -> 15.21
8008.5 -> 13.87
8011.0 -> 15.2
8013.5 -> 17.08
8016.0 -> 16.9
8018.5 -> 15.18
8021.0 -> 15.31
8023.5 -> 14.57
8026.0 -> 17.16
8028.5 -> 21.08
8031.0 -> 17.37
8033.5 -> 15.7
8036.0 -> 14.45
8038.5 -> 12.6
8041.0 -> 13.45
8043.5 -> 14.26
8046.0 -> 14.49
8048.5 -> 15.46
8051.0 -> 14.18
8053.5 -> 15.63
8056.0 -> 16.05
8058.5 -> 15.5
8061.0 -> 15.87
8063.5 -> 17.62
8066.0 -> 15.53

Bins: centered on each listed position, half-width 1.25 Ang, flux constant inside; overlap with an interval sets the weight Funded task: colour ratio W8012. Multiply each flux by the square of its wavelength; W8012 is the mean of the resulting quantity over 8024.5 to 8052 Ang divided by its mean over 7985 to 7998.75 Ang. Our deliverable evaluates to 1.1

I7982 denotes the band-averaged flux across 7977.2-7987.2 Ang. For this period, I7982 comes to 16.4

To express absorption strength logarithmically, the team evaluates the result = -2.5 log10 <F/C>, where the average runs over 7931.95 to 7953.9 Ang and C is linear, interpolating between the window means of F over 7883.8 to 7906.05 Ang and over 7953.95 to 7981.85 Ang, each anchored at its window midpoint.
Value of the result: 0.06 mag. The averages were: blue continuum 16.6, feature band 15.4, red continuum 16.1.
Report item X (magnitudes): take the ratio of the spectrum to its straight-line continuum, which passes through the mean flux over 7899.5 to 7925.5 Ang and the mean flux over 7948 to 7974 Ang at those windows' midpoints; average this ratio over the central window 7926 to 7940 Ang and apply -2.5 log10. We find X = 0.18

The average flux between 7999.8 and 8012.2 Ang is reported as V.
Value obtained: 14.8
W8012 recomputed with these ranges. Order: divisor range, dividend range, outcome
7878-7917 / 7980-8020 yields 0.94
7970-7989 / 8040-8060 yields 0.95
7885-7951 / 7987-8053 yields 0.95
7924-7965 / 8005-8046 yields 1.04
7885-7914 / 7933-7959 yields 0.94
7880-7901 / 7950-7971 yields 0.98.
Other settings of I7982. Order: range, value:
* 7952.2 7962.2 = 14.8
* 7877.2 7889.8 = 16.8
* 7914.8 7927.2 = 18.8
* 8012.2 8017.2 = 17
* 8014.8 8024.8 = 15.5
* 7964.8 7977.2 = 16.6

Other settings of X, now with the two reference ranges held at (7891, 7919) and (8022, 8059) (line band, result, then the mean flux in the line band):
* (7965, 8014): 0.02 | 15.6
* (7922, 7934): 0.06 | 15.5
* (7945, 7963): 0.06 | 15.4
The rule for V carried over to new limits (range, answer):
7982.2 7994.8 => 14.6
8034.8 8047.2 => 13.8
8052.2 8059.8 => 15.7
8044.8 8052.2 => 14.7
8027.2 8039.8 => 16.2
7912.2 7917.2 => 18.7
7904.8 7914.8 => 16.5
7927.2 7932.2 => 13.9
